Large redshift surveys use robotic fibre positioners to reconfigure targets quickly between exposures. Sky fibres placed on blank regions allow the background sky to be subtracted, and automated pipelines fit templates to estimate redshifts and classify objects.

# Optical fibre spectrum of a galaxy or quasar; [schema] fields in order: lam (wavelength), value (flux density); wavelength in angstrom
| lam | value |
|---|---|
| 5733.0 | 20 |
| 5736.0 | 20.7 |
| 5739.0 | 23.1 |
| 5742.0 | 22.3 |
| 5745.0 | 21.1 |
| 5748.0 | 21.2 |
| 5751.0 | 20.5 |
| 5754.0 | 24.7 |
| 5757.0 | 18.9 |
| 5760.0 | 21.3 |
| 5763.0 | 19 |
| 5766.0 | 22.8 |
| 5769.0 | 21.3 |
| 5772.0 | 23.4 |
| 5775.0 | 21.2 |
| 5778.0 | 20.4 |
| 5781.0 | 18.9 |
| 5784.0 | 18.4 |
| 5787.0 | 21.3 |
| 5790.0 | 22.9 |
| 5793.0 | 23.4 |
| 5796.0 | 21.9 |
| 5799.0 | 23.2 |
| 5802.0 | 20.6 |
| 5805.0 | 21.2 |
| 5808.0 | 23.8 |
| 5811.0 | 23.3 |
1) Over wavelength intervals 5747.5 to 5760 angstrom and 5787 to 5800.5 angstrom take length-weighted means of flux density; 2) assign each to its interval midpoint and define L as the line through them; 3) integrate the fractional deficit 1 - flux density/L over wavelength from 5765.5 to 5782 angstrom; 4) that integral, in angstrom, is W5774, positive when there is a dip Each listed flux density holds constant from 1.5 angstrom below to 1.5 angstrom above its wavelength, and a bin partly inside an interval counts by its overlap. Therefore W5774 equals 0.5 angstrom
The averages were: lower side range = 21.3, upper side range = 22.7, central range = 21.3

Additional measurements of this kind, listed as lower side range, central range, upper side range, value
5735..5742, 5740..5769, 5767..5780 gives 0.6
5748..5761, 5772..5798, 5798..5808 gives 0.6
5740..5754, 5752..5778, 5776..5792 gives -0.5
